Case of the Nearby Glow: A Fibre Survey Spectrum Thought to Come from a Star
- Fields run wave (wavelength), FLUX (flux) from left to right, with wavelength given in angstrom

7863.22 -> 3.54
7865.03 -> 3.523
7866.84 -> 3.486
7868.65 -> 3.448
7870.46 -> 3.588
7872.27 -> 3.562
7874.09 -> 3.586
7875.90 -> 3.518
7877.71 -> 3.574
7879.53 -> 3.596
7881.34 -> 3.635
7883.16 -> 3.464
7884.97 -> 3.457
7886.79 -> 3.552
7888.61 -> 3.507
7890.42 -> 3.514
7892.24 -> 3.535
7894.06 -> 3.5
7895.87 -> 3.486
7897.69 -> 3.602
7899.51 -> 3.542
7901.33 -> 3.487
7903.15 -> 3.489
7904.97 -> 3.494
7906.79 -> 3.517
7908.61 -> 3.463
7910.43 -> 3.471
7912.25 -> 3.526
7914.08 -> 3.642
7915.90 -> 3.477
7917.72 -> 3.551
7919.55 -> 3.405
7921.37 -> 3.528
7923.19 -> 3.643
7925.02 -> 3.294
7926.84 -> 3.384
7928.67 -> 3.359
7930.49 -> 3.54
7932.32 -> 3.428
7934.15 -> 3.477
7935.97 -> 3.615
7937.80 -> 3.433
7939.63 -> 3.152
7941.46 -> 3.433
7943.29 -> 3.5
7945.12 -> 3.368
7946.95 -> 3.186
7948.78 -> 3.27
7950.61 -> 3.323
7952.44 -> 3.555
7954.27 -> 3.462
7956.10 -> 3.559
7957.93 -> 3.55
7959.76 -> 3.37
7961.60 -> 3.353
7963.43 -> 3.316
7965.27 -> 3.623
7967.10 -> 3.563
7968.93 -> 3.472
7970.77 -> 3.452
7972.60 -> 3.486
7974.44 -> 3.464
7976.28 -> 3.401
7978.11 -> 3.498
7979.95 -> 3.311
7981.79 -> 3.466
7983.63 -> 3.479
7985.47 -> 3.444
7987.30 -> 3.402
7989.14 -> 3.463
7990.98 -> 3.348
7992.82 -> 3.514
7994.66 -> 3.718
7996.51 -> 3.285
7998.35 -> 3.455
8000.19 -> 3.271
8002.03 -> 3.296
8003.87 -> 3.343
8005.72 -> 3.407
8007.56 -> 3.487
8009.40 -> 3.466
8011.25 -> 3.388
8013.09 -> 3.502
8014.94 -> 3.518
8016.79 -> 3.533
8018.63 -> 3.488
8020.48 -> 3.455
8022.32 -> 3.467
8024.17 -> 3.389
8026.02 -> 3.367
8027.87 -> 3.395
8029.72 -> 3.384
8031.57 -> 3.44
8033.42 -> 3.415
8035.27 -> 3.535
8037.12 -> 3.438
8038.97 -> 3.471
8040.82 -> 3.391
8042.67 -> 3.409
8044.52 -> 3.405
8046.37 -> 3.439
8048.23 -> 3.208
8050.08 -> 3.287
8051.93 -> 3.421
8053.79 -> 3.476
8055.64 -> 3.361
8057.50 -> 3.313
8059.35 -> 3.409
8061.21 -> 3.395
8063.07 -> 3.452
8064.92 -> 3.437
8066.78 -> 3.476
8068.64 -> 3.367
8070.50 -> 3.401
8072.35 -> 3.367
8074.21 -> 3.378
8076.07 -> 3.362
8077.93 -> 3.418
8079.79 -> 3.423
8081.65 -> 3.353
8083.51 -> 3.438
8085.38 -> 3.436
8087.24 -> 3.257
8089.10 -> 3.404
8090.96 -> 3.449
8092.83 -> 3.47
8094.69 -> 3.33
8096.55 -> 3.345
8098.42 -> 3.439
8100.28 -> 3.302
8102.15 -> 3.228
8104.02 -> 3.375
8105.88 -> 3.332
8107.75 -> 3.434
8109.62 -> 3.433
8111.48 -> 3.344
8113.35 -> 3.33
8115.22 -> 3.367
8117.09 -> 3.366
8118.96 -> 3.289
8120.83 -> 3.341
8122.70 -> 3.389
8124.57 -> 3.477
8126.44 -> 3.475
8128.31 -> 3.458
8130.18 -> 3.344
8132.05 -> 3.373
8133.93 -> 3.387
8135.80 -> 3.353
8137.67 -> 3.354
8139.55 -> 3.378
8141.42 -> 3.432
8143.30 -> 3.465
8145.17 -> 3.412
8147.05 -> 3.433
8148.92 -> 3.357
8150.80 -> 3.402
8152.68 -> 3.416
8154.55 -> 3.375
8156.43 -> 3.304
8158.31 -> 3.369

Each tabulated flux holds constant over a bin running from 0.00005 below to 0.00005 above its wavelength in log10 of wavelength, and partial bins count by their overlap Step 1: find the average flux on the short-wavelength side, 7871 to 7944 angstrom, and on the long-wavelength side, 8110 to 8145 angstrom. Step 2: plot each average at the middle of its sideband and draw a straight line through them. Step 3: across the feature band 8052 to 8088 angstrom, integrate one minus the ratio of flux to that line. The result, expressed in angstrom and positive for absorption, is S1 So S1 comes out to 0.20 angstrom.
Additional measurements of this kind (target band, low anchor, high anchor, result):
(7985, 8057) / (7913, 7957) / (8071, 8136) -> -0.26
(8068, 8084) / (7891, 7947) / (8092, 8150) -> 0.06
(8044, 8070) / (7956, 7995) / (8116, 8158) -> 0.27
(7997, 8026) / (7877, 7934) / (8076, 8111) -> 0.06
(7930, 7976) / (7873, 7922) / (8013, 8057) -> 0.60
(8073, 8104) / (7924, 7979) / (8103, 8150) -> 0.18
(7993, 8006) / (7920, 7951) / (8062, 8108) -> -0.01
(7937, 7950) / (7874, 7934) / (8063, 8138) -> 0.55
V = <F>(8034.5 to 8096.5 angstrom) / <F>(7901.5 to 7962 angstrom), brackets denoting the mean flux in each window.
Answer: 1.0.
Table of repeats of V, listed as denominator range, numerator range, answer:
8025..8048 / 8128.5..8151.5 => 0.99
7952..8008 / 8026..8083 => 0.99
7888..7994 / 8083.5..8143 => 0.98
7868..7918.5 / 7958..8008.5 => 0.97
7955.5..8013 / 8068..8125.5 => 0.98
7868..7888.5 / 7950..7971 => 0.98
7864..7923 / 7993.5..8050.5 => 0.97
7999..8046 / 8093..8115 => 0.98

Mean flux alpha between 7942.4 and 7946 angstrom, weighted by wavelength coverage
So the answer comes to 3.43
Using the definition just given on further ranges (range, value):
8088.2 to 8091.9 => 3.42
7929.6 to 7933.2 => 3.48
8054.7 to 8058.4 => 3.34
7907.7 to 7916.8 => 3.52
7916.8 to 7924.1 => 3.53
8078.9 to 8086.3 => 3.41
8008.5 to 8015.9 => 3.46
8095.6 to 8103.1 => 3.33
